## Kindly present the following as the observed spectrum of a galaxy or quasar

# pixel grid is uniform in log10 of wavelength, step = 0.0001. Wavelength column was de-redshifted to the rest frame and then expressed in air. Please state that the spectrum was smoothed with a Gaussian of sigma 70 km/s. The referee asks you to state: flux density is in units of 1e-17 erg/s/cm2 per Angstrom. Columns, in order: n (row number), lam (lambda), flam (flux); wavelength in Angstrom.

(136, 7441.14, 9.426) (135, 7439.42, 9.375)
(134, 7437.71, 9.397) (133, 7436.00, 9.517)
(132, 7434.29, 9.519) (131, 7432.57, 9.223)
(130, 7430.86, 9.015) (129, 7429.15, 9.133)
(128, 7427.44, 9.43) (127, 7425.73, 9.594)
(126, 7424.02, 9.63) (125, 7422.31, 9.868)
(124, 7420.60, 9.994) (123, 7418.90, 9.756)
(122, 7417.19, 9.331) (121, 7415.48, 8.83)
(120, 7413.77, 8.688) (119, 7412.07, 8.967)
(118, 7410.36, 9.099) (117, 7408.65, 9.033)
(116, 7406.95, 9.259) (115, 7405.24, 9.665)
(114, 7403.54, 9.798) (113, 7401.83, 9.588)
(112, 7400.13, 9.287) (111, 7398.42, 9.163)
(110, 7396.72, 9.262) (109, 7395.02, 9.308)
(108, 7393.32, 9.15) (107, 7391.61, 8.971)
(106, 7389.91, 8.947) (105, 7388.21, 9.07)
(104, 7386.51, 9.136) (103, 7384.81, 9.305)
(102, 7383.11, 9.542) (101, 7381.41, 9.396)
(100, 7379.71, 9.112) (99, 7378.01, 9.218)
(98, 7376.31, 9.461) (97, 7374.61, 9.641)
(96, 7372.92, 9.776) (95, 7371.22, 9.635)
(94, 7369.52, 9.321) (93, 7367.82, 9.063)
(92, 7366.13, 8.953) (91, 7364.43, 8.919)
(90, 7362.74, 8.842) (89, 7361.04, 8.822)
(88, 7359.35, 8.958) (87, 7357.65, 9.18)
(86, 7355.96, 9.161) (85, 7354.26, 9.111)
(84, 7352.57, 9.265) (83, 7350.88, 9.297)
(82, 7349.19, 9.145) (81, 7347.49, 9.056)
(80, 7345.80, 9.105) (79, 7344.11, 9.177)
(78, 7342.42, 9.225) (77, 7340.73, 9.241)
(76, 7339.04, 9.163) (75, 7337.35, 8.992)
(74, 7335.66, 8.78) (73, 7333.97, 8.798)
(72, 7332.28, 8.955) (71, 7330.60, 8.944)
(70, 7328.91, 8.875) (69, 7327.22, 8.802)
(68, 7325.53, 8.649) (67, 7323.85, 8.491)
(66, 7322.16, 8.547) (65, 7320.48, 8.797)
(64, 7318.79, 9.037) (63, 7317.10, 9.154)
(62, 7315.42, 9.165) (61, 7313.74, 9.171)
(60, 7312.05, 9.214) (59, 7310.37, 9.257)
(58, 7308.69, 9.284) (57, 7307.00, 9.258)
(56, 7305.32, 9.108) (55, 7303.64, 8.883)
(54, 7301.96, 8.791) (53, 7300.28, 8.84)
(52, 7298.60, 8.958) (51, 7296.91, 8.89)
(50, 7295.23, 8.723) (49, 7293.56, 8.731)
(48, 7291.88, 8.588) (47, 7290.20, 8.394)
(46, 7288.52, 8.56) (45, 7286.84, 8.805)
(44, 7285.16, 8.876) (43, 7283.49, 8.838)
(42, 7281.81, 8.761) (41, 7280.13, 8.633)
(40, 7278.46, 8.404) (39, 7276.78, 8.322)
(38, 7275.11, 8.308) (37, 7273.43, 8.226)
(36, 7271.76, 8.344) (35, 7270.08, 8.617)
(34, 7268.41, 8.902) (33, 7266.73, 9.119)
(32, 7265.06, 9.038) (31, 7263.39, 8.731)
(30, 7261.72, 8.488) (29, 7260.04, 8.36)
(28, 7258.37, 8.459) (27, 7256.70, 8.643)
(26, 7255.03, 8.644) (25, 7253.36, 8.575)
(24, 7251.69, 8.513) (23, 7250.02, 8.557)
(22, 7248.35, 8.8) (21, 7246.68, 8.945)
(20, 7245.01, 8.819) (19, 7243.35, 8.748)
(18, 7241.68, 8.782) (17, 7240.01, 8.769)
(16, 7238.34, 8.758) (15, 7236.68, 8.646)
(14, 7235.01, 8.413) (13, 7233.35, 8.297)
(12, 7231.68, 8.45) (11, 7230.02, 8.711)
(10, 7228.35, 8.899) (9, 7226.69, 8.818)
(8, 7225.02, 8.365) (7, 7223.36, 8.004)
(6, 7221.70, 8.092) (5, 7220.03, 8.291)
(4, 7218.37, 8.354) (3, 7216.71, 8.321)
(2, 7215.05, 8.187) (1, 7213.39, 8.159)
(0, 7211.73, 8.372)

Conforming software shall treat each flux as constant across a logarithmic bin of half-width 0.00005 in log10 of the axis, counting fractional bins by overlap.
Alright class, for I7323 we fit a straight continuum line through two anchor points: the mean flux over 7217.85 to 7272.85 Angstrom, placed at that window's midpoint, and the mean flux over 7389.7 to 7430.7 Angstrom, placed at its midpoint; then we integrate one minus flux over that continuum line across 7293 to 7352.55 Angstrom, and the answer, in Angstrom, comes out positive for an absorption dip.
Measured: -0.3 Angstrom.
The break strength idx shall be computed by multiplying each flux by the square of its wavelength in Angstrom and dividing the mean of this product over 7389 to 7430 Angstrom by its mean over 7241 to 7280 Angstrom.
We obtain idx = 1.13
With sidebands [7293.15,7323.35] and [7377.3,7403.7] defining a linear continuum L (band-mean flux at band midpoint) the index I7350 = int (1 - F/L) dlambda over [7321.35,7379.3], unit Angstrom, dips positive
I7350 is 0.30 Angstrom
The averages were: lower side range 8.99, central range 9.08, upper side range 9.25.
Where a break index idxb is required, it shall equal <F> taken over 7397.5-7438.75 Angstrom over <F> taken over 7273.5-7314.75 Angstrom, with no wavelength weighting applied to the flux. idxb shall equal 1.1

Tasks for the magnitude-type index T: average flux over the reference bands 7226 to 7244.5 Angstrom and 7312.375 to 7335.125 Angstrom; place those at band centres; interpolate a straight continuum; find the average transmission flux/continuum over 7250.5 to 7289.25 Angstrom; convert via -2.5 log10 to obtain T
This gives 0.02 mag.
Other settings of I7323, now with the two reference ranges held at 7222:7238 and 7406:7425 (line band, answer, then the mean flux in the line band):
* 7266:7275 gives 0.1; 8.6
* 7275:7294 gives 0.3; 8.61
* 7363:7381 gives -0.3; 9.3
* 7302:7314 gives -0.4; 9.14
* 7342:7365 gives -0.1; 9.09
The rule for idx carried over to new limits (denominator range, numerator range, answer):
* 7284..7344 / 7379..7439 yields 1.07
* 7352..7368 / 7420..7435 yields 1.07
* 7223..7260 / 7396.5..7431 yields 1.14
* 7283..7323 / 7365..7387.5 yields 1.07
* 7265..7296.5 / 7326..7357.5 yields 1.07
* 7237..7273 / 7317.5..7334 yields 1.03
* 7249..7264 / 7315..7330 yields 1.05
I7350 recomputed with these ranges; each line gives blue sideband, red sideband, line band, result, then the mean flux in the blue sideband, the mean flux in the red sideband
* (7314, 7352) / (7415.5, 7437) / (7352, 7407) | -0.1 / 8.98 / 9.47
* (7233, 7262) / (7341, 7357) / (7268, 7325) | 0.7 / 8.63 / 9.18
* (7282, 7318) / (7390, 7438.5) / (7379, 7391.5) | 0.0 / 8.93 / 9.33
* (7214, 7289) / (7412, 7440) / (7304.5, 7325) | -0.4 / 8.58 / 9.38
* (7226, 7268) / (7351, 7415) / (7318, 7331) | 0.3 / 8.68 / 9.22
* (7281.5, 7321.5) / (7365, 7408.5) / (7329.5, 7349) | 0.1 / 8.92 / 9.31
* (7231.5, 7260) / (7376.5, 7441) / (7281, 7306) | 0.1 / 8.63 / 9.32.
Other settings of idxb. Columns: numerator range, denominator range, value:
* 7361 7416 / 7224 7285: 1.07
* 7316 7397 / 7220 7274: 1.06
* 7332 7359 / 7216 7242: 1.07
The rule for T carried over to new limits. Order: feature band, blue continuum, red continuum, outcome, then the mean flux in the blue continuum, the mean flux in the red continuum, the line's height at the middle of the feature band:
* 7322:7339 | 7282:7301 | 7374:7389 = 0.022 mag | 8.74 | 9.31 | 8.99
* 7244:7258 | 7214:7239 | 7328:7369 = -0.016 mag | 8.44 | 9.04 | 8.56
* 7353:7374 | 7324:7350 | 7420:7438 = -0.004 mag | 8.98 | 9.48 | 9.12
